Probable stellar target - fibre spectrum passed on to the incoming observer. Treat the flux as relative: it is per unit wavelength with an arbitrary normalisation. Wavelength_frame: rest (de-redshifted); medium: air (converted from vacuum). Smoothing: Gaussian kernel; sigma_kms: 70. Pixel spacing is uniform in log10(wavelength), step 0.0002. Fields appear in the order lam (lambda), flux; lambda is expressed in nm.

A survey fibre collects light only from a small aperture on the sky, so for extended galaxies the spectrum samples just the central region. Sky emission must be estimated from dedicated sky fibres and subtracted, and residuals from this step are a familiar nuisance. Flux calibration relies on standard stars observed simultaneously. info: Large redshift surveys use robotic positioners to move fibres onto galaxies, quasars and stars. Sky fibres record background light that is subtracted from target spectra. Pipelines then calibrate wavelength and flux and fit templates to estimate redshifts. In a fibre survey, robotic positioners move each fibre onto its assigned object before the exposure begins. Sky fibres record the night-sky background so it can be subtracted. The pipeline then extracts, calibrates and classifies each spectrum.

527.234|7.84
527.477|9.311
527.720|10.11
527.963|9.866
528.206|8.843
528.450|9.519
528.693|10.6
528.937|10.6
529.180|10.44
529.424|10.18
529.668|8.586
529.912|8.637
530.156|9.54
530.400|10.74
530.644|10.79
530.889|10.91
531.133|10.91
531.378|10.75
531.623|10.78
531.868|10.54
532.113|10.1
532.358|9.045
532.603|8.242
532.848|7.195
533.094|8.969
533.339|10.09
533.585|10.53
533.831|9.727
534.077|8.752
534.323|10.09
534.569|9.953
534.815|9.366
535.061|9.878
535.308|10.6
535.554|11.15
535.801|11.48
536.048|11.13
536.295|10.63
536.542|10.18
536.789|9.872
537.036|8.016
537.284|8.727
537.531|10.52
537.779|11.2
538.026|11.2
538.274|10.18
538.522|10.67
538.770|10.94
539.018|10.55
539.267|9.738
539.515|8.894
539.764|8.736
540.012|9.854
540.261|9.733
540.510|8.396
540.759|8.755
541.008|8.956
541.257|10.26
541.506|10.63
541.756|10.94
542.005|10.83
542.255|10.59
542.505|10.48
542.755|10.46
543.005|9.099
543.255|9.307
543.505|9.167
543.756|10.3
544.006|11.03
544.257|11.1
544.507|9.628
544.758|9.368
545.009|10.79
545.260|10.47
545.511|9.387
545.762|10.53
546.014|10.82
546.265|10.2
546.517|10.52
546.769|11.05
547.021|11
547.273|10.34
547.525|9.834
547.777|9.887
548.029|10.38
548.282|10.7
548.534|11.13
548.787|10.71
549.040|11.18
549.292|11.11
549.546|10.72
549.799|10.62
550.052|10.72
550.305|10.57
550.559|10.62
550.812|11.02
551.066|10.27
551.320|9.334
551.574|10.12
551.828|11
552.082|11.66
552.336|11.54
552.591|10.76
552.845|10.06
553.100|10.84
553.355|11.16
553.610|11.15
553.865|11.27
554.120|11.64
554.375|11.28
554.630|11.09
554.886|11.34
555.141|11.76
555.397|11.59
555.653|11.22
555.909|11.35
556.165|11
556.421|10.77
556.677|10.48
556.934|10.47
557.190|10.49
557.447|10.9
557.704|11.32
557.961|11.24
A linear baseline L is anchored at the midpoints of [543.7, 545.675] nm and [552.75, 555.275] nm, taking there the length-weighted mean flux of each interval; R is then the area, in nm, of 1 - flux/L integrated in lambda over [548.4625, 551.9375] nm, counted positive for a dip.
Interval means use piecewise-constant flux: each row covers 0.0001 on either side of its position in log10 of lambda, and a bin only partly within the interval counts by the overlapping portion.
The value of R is 0.05 nm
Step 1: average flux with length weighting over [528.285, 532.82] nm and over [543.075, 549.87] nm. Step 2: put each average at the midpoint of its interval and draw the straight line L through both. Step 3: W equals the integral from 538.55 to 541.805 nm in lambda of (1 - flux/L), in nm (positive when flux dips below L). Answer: 0.16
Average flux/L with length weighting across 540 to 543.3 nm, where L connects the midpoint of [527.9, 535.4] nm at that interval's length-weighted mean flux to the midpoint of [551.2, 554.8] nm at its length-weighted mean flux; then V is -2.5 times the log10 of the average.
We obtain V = 0.049 mag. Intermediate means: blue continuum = 9.83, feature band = 9.89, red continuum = 10.9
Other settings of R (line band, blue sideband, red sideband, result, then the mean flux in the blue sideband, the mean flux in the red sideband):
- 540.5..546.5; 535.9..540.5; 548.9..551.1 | 0.15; 10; 10.8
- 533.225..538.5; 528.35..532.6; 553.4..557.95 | 0.08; 10.1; 11.1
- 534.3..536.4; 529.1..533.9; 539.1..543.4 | -0.15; 9.83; 9.75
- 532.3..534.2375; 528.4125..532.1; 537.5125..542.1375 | 0.21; 10.2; 10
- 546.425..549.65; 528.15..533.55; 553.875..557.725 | 0.02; 9.84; 11.1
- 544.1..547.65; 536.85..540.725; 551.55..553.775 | 0.01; 9.8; 11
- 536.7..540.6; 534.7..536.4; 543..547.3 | 0.24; 10.6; 10.3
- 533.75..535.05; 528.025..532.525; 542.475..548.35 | 0.07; 10.1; 10.2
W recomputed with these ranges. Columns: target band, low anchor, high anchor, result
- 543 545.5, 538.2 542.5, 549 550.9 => 0.06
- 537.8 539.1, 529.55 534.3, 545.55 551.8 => -0.09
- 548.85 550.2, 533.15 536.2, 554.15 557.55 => -0.01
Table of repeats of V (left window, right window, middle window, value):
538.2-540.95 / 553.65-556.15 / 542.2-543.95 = 0.01 mag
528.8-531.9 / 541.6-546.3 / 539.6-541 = 0.13 mag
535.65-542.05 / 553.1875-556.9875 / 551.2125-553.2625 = 0.03 mag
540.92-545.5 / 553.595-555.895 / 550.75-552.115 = 0.06 mag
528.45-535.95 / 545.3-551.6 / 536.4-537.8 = 0.05 mag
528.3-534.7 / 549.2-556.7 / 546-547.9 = 0.02 mag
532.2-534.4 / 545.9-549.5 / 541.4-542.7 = -0.06 mag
